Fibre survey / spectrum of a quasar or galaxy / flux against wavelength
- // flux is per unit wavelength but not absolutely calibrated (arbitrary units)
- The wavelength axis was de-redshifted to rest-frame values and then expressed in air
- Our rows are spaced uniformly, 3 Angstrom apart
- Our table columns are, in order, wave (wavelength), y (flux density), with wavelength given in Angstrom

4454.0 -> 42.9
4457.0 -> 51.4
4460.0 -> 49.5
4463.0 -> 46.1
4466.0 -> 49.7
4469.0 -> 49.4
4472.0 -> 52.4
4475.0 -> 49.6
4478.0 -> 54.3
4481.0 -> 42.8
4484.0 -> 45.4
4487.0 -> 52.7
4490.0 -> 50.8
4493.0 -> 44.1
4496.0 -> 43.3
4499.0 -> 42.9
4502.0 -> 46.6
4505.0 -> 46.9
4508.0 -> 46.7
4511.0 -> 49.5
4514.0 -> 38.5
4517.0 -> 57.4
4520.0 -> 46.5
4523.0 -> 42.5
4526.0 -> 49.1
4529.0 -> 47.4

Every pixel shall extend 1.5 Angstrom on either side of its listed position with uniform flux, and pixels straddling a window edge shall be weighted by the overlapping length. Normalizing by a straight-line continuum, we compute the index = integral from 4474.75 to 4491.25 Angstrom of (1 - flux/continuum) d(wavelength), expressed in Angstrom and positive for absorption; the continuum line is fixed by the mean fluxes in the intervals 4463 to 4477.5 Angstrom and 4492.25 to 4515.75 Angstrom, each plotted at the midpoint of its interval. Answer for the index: -0.4 Angstrom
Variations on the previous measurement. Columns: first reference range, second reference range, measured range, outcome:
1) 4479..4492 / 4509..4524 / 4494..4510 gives 0.7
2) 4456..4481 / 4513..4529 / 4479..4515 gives 1.7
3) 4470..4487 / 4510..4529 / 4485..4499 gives 0.4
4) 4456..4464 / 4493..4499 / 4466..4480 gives -1.2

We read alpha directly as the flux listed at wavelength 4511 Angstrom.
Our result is 49.5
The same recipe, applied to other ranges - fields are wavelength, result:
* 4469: 49.4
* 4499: 42.9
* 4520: 46.5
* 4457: 51.4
